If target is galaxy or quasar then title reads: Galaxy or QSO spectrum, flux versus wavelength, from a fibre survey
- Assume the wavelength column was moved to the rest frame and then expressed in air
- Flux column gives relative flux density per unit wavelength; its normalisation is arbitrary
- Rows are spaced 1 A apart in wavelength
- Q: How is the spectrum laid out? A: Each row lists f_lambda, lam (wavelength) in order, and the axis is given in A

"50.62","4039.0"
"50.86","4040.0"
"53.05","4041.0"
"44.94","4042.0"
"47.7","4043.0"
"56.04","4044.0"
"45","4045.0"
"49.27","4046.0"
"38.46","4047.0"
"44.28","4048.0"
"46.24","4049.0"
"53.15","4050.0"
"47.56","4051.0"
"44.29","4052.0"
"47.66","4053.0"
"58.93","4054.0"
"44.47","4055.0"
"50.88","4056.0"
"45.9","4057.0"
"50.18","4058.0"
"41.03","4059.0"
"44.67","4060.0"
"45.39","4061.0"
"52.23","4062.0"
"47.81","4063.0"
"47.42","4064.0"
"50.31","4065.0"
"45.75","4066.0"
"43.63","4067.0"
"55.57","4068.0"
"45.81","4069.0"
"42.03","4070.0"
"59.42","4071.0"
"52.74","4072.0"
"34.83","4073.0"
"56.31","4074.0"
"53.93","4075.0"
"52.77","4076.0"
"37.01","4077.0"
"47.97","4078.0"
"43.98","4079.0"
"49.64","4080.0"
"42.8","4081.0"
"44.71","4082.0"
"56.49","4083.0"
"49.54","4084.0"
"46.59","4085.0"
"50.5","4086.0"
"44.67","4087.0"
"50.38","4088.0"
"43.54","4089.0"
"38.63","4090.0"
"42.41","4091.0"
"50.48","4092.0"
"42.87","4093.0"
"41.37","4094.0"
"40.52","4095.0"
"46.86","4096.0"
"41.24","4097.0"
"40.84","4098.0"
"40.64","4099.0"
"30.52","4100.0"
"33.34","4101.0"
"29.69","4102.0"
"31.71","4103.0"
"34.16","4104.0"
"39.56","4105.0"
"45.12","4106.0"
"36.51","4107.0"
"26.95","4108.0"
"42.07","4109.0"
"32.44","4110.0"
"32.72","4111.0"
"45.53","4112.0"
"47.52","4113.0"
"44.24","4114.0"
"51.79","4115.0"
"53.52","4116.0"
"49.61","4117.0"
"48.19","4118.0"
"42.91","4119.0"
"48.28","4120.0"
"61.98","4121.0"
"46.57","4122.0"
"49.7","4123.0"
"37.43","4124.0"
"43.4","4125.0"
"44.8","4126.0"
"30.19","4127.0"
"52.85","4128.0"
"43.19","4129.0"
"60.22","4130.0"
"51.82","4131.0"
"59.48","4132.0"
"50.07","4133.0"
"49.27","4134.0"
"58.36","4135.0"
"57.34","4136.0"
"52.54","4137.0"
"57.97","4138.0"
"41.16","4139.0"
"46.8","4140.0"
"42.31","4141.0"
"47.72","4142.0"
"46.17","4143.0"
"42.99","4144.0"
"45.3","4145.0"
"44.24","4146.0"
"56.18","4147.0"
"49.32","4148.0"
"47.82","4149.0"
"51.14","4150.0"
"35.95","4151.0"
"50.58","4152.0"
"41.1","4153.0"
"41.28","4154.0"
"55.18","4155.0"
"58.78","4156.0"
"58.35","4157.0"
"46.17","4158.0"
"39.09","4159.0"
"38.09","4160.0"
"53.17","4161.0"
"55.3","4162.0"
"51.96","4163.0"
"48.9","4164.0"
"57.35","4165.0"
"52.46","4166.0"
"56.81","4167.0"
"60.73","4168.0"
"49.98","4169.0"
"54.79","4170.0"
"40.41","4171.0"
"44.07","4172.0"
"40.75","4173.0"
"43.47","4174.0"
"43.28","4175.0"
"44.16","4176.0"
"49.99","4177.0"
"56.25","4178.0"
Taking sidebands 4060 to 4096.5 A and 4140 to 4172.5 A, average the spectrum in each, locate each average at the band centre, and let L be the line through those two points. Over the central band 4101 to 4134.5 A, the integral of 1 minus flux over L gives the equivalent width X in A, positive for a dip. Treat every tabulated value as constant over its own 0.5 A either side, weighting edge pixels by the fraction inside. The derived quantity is 2.67 A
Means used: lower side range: 47.1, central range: 44.2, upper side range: 48.8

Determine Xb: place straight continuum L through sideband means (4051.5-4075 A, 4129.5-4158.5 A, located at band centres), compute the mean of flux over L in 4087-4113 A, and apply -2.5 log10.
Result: 0.23 mag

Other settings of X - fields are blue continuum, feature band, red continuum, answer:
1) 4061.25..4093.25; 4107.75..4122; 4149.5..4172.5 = 1.0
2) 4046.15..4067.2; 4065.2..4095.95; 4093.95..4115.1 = -2.9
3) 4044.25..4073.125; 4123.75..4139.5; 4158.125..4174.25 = -0.3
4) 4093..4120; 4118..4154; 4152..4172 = -1.9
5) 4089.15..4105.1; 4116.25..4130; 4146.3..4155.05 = -1.2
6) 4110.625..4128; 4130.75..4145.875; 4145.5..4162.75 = -0.8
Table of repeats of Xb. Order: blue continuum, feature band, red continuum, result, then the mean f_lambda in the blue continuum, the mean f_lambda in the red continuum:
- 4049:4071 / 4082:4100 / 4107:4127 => 0.03 mag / 48.1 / 44.1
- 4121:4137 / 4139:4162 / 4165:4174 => 0.06 mag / 49.5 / 50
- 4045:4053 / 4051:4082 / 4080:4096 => -0.04 mag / 46.2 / 45.9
